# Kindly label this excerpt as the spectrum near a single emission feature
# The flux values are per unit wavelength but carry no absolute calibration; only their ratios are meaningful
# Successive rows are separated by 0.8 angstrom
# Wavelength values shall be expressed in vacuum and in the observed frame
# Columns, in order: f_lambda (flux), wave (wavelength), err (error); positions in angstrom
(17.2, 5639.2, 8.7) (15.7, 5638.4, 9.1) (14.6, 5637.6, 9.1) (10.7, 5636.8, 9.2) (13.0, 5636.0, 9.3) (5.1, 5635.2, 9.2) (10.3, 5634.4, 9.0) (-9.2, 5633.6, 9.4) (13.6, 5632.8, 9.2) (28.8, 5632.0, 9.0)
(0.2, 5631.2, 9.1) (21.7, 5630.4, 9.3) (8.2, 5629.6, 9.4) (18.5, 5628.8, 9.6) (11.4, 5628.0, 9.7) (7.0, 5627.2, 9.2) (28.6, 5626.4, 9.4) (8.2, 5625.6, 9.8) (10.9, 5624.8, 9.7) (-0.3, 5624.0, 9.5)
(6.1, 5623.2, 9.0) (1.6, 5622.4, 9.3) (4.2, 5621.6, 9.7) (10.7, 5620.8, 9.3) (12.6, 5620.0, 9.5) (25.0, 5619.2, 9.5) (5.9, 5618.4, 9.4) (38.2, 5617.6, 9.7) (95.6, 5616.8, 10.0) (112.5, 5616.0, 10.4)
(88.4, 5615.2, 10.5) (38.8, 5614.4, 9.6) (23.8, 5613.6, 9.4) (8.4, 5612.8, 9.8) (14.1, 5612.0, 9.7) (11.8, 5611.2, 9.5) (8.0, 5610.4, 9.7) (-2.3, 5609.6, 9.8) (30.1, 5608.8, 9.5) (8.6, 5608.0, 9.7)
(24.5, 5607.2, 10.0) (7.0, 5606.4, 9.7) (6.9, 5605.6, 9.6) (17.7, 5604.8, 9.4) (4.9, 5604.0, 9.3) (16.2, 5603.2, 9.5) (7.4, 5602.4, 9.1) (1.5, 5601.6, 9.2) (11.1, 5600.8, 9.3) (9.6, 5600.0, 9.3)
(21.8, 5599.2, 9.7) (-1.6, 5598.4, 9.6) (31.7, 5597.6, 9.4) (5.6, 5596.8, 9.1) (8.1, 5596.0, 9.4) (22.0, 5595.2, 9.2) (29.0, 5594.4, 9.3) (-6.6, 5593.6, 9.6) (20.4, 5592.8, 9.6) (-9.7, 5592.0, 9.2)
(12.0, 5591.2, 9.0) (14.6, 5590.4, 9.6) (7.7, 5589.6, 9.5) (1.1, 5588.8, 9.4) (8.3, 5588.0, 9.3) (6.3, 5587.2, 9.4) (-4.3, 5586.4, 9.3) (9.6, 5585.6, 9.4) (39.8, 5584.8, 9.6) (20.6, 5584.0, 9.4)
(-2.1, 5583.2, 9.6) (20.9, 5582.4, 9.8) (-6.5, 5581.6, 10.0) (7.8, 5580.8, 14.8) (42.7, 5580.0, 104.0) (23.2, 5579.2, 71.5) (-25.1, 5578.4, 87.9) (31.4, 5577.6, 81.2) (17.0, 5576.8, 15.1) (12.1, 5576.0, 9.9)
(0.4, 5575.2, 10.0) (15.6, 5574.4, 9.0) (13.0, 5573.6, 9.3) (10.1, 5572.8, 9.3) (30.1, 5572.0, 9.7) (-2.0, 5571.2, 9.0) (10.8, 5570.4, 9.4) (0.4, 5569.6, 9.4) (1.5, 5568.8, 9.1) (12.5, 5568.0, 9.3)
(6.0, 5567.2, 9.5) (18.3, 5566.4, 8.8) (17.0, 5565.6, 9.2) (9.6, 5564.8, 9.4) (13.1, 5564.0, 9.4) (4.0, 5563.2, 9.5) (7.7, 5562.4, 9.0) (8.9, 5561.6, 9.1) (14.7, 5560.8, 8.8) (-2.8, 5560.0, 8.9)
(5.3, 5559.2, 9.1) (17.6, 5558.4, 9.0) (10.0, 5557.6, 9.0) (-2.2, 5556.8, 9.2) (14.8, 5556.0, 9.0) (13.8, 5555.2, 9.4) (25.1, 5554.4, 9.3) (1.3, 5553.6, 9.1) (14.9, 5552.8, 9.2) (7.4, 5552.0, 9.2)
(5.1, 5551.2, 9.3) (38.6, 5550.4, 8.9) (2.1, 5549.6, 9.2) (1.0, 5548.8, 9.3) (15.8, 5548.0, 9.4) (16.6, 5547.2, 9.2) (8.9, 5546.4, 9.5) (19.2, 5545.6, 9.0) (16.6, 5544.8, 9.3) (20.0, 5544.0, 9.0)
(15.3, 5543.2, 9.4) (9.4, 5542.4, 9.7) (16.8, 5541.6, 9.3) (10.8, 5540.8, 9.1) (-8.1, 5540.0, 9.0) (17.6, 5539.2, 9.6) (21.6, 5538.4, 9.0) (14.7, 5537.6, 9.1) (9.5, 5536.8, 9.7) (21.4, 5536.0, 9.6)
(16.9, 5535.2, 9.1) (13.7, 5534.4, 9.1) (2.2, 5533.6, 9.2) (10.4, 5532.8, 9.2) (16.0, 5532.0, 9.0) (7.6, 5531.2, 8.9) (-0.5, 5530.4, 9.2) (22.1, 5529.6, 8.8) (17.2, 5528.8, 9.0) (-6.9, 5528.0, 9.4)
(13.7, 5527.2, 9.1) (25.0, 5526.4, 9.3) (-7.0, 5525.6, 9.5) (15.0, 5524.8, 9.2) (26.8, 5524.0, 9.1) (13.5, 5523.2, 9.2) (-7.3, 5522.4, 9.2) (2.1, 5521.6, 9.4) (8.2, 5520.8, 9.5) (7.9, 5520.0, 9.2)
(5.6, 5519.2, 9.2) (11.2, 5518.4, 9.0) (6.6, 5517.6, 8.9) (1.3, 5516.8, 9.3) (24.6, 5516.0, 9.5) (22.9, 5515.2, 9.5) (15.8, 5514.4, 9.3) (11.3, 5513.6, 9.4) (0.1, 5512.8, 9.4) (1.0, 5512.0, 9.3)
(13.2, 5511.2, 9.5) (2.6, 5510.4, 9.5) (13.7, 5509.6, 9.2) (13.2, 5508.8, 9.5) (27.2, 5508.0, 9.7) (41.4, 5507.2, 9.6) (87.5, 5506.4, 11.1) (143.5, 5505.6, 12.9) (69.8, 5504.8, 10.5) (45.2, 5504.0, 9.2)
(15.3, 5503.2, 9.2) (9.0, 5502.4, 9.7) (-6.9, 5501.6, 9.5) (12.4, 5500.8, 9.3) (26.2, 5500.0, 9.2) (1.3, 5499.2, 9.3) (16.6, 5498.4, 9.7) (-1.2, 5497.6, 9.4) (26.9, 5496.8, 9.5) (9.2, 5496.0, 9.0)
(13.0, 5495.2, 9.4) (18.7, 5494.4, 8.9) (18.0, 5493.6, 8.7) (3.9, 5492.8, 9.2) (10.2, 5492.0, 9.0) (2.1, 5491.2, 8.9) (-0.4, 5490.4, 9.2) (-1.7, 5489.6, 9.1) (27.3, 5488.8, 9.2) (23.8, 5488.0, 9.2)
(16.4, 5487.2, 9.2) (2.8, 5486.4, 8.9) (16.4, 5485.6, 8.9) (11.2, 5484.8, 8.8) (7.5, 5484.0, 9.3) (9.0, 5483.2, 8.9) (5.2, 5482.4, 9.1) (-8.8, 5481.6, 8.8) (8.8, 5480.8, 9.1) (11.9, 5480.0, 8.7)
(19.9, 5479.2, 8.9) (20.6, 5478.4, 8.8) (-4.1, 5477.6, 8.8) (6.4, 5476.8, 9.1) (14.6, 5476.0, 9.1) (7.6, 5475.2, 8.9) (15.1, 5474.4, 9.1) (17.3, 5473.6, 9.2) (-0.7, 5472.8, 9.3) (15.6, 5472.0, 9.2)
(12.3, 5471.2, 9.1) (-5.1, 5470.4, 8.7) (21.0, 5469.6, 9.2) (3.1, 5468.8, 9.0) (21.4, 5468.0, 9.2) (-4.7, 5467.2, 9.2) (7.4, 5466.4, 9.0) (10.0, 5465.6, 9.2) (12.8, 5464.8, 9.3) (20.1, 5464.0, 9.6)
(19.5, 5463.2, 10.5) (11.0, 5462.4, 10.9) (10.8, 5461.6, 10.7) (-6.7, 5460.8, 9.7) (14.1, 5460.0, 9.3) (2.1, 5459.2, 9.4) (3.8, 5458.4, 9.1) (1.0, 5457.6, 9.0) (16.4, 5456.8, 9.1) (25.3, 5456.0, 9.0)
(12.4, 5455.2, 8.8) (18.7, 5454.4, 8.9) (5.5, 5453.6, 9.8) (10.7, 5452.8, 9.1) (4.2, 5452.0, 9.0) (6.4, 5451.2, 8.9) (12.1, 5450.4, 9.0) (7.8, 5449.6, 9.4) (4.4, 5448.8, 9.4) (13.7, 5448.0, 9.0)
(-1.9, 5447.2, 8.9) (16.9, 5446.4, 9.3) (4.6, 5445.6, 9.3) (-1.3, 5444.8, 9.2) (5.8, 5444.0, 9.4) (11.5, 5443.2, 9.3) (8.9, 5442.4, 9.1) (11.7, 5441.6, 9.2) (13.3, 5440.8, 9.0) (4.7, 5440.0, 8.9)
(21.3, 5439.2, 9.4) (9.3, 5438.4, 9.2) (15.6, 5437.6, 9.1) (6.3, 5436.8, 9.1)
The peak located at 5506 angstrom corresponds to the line H-beta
